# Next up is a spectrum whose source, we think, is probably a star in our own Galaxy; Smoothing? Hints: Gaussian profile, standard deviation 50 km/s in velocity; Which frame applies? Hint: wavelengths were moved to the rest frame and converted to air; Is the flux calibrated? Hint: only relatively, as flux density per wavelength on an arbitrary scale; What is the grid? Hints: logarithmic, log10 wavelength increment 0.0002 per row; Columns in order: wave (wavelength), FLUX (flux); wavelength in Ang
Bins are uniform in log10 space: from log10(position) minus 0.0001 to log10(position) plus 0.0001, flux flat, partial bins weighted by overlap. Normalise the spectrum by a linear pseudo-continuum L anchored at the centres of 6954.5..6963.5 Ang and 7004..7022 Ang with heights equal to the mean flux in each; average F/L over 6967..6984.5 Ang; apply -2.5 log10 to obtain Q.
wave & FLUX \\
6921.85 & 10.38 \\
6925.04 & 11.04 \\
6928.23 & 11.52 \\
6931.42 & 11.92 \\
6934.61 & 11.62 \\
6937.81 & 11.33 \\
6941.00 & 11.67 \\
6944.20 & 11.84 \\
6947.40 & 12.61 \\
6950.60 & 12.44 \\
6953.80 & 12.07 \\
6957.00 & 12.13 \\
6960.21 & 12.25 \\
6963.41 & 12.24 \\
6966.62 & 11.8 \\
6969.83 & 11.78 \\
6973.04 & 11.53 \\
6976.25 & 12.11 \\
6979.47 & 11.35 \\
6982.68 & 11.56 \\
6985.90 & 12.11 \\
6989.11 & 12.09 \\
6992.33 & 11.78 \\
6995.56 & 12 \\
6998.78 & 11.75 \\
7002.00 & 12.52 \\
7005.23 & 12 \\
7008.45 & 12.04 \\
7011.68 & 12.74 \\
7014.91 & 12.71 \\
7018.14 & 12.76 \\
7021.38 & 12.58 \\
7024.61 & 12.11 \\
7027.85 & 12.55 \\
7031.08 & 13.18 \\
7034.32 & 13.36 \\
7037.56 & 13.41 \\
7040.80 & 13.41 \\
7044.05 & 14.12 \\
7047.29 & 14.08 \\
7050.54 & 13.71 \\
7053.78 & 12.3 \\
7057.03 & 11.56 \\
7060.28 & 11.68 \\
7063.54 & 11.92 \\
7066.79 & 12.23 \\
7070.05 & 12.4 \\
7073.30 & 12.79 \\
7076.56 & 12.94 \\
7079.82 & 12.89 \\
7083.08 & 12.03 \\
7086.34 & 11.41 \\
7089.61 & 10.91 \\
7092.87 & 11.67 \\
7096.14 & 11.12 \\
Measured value 0.05 mag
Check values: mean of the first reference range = 12.2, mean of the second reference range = 12.5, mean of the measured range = 11.7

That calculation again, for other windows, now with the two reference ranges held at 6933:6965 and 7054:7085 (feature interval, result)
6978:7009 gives 0.017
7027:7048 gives -0.106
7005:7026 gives -0.026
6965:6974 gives 0.032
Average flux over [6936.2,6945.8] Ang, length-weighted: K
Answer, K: 11.6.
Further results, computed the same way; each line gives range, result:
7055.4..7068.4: 11.8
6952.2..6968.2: 12.1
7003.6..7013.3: 12.3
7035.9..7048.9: 13.8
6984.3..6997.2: 12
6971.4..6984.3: 11.6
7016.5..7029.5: 12.5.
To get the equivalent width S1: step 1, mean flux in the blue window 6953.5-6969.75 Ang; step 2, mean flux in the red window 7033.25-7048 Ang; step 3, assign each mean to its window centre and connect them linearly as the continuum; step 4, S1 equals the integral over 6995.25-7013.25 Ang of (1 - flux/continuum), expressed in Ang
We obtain 1.0 Ang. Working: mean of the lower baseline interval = 12.1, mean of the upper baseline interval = 13.7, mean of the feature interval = 12.2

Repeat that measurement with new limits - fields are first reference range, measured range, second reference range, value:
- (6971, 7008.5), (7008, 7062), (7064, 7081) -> -2.5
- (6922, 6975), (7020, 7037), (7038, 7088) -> -0.5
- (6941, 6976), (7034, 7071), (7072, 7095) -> -2.4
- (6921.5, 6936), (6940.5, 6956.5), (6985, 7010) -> -0.8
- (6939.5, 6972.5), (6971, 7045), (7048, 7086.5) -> -1.1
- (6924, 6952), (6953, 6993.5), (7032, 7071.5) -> 0.7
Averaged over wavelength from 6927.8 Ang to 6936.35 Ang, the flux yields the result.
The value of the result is 11.7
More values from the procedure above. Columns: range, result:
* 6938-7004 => 12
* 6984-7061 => 12.6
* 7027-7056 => 13.3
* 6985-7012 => 12.1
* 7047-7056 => 13.1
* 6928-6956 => 11.9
